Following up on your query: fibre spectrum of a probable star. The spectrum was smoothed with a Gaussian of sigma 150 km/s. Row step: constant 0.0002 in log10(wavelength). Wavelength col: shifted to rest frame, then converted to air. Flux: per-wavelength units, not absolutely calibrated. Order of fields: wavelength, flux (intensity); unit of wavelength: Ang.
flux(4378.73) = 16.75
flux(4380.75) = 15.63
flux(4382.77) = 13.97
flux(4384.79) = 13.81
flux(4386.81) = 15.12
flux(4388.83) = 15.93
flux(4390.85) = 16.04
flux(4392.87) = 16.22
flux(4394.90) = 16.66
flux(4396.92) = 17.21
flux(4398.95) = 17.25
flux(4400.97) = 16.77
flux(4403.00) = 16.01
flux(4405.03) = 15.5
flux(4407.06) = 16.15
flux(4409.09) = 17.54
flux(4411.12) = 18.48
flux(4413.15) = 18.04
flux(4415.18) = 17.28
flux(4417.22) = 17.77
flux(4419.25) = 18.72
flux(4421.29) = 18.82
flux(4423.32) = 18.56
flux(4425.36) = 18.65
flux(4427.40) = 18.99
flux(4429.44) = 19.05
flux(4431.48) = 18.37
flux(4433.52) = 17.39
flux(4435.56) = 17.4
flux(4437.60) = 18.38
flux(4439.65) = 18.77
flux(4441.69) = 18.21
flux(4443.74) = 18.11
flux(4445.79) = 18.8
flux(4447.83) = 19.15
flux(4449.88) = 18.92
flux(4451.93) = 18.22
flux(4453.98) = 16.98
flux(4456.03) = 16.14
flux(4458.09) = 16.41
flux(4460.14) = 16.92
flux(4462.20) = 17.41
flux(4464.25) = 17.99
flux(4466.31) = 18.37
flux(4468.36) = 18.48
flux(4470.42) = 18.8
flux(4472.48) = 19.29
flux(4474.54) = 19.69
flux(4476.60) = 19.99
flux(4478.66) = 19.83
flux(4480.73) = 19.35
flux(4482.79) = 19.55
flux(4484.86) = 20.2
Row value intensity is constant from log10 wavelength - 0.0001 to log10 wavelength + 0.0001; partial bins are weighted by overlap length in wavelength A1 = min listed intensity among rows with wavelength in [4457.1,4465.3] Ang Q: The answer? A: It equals 16.41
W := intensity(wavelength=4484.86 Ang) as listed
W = 20.2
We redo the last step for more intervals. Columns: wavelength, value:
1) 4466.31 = 18.37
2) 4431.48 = 18.37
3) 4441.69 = 18.21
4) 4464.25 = 17.99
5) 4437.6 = 18.38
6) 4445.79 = 18.8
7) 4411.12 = 18.48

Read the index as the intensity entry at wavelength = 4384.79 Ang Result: 13.81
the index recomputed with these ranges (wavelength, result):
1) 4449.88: 18.92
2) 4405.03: 15.5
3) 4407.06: 16.15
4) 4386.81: 15.12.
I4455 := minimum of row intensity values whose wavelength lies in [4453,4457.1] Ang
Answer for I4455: 16.14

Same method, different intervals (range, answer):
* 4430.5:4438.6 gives 17.39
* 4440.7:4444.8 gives 18.11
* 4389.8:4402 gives 16.04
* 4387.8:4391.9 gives 15.93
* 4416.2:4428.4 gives 17.77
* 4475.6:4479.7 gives 19.83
